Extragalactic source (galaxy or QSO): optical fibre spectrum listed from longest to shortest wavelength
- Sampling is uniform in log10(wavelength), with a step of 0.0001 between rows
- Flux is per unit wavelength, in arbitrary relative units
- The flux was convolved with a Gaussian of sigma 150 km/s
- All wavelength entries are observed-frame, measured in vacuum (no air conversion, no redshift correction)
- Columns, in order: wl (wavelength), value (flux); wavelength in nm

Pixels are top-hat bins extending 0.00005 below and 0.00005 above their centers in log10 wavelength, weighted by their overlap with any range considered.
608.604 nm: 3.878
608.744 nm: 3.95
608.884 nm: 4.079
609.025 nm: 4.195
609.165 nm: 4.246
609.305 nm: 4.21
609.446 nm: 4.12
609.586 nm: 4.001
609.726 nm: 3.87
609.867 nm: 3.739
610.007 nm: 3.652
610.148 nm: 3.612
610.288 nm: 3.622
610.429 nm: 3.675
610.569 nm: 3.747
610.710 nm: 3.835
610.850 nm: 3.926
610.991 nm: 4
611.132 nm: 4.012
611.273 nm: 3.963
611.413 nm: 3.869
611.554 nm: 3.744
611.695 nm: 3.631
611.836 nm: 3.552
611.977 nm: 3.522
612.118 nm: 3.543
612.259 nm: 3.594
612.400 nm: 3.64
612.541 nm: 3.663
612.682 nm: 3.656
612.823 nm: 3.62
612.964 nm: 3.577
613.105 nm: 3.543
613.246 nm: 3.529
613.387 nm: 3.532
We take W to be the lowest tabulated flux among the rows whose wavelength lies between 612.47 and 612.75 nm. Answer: 3.656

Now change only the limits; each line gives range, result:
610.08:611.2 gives 3.612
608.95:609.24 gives 4.195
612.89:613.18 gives 3.543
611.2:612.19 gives 3.522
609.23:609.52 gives 4.12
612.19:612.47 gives 3.594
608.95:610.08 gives 3.652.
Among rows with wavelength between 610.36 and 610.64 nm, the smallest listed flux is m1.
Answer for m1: 3.675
